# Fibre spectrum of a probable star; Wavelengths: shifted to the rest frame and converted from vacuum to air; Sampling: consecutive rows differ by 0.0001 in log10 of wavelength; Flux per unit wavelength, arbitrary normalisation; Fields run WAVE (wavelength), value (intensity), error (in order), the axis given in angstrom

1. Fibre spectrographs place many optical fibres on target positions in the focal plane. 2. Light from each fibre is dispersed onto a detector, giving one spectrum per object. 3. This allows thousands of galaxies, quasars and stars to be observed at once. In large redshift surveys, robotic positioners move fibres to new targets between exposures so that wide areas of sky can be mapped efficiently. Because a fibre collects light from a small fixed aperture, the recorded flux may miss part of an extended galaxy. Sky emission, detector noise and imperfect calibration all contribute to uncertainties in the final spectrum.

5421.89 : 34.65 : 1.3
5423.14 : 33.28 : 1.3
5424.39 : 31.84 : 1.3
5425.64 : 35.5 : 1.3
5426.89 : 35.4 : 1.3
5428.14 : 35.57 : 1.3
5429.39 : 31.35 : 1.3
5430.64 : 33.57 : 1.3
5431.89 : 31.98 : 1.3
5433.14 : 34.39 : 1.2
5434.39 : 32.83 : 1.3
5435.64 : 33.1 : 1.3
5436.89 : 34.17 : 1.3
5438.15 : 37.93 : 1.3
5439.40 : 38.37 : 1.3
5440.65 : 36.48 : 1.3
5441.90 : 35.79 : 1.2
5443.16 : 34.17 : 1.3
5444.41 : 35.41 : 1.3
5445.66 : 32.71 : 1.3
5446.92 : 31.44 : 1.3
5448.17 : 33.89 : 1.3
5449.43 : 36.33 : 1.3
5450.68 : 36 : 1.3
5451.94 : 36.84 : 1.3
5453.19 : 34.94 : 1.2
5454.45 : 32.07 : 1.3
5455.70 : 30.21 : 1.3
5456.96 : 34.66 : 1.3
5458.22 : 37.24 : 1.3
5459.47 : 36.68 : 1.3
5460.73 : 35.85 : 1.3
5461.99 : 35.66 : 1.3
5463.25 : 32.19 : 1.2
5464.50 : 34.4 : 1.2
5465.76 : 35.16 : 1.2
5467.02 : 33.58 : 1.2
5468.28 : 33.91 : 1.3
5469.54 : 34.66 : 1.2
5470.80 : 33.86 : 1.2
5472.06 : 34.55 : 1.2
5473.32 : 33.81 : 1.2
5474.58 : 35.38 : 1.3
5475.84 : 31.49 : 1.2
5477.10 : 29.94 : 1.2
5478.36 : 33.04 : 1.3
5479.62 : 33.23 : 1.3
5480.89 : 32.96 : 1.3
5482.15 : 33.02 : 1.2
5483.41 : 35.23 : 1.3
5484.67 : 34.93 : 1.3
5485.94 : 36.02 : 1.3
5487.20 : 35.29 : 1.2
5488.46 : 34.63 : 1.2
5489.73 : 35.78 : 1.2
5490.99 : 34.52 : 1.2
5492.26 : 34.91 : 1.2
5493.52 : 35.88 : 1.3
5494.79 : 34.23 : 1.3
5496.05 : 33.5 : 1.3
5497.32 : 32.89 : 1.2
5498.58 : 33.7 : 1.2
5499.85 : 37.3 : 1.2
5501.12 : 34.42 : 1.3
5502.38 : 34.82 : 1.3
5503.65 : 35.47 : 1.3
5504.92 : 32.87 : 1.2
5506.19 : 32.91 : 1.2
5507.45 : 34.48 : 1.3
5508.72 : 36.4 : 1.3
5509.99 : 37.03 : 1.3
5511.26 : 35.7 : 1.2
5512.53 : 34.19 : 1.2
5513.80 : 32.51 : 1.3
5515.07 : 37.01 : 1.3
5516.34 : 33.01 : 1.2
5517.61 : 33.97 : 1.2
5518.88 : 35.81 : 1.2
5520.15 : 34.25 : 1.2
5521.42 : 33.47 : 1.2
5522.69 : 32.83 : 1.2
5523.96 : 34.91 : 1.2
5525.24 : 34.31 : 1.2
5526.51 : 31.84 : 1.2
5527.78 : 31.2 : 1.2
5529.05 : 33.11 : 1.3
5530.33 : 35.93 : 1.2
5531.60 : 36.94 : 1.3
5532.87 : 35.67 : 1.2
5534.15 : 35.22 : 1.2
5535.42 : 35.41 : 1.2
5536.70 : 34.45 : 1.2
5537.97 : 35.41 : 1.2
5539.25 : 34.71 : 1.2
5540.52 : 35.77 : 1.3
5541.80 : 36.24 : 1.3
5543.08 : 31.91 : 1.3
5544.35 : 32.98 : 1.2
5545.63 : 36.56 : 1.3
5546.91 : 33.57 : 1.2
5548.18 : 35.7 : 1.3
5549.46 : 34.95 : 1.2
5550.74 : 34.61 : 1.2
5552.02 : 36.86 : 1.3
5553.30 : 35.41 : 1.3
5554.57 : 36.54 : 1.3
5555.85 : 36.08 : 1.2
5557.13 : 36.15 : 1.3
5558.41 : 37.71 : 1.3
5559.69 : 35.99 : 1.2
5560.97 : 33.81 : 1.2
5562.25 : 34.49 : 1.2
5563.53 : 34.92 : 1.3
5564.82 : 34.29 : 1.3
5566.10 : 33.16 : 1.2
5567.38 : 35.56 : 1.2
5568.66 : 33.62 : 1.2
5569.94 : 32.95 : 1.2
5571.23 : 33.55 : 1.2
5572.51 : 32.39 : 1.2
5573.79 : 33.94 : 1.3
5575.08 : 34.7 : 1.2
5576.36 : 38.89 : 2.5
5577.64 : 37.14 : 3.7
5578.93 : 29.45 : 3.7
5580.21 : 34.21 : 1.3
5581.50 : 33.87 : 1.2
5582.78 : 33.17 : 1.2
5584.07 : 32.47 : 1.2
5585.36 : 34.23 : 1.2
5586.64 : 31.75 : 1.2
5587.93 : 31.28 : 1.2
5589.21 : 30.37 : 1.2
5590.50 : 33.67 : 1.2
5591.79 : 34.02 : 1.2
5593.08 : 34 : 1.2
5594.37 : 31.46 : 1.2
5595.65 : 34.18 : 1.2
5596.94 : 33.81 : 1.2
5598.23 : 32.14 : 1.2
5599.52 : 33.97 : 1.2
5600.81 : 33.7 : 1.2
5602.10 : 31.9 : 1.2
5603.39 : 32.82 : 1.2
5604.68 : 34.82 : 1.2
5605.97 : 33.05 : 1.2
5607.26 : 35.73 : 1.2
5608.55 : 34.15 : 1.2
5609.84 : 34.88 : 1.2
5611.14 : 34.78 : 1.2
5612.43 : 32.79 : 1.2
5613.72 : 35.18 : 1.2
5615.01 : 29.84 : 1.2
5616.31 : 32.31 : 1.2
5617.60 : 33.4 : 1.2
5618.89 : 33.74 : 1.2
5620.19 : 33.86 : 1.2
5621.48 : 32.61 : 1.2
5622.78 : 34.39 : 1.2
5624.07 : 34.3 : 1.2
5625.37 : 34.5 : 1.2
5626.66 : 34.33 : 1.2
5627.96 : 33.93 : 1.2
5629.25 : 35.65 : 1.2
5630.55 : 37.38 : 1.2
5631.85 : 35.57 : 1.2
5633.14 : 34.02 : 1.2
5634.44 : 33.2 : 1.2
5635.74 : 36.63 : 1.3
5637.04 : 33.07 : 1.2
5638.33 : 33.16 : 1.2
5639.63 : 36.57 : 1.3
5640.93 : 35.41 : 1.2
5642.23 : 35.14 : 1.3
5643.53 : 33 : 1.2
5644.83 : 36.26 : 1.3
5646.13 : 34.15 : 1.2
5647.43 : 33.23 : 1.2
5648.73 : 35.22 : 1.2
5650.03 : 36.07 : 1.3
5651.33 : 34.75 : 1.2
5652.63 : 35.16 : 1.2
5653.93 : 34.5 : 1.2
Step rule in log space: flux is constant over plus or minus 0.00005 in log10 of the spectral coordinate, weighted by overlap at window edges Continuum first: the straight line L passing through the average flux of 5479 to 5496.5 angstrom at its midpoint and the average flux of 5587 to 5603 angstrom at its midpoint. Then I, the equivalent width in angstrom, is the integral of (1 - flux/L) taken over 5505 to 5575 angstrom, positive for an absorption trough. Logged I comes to -1.91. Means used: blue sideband 34.6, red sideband 32.9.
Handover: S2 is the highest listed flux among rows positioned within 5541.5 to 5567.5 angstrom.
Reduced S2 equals 37.71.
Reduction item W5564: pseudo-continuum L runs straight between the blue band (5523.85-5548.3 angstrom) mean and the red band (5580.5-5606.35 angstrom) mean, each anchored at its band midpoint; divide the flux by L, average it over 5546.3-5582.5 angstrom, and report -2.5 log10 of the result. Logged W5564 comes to -0.03 mag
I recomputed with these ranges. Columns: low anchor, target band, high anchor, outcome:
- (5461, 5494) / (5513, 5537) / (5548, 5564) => 0.5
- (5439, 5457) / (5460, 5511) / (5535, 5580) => 0.4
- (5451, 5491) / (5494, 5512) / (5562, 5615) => -0.3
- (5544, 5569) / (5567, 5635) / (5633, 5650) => 2.3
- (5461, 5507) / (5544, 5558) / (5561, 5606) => -0.7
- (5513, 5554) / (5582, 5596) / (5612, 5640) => 0.6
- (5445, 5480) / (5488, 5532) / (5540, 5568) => 0.2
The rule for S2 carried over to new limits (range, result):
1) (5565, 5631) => 38.89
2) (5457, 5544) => 37.3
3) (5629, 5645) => 37.38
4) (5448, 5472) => 37.24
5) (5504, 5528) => 37.03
